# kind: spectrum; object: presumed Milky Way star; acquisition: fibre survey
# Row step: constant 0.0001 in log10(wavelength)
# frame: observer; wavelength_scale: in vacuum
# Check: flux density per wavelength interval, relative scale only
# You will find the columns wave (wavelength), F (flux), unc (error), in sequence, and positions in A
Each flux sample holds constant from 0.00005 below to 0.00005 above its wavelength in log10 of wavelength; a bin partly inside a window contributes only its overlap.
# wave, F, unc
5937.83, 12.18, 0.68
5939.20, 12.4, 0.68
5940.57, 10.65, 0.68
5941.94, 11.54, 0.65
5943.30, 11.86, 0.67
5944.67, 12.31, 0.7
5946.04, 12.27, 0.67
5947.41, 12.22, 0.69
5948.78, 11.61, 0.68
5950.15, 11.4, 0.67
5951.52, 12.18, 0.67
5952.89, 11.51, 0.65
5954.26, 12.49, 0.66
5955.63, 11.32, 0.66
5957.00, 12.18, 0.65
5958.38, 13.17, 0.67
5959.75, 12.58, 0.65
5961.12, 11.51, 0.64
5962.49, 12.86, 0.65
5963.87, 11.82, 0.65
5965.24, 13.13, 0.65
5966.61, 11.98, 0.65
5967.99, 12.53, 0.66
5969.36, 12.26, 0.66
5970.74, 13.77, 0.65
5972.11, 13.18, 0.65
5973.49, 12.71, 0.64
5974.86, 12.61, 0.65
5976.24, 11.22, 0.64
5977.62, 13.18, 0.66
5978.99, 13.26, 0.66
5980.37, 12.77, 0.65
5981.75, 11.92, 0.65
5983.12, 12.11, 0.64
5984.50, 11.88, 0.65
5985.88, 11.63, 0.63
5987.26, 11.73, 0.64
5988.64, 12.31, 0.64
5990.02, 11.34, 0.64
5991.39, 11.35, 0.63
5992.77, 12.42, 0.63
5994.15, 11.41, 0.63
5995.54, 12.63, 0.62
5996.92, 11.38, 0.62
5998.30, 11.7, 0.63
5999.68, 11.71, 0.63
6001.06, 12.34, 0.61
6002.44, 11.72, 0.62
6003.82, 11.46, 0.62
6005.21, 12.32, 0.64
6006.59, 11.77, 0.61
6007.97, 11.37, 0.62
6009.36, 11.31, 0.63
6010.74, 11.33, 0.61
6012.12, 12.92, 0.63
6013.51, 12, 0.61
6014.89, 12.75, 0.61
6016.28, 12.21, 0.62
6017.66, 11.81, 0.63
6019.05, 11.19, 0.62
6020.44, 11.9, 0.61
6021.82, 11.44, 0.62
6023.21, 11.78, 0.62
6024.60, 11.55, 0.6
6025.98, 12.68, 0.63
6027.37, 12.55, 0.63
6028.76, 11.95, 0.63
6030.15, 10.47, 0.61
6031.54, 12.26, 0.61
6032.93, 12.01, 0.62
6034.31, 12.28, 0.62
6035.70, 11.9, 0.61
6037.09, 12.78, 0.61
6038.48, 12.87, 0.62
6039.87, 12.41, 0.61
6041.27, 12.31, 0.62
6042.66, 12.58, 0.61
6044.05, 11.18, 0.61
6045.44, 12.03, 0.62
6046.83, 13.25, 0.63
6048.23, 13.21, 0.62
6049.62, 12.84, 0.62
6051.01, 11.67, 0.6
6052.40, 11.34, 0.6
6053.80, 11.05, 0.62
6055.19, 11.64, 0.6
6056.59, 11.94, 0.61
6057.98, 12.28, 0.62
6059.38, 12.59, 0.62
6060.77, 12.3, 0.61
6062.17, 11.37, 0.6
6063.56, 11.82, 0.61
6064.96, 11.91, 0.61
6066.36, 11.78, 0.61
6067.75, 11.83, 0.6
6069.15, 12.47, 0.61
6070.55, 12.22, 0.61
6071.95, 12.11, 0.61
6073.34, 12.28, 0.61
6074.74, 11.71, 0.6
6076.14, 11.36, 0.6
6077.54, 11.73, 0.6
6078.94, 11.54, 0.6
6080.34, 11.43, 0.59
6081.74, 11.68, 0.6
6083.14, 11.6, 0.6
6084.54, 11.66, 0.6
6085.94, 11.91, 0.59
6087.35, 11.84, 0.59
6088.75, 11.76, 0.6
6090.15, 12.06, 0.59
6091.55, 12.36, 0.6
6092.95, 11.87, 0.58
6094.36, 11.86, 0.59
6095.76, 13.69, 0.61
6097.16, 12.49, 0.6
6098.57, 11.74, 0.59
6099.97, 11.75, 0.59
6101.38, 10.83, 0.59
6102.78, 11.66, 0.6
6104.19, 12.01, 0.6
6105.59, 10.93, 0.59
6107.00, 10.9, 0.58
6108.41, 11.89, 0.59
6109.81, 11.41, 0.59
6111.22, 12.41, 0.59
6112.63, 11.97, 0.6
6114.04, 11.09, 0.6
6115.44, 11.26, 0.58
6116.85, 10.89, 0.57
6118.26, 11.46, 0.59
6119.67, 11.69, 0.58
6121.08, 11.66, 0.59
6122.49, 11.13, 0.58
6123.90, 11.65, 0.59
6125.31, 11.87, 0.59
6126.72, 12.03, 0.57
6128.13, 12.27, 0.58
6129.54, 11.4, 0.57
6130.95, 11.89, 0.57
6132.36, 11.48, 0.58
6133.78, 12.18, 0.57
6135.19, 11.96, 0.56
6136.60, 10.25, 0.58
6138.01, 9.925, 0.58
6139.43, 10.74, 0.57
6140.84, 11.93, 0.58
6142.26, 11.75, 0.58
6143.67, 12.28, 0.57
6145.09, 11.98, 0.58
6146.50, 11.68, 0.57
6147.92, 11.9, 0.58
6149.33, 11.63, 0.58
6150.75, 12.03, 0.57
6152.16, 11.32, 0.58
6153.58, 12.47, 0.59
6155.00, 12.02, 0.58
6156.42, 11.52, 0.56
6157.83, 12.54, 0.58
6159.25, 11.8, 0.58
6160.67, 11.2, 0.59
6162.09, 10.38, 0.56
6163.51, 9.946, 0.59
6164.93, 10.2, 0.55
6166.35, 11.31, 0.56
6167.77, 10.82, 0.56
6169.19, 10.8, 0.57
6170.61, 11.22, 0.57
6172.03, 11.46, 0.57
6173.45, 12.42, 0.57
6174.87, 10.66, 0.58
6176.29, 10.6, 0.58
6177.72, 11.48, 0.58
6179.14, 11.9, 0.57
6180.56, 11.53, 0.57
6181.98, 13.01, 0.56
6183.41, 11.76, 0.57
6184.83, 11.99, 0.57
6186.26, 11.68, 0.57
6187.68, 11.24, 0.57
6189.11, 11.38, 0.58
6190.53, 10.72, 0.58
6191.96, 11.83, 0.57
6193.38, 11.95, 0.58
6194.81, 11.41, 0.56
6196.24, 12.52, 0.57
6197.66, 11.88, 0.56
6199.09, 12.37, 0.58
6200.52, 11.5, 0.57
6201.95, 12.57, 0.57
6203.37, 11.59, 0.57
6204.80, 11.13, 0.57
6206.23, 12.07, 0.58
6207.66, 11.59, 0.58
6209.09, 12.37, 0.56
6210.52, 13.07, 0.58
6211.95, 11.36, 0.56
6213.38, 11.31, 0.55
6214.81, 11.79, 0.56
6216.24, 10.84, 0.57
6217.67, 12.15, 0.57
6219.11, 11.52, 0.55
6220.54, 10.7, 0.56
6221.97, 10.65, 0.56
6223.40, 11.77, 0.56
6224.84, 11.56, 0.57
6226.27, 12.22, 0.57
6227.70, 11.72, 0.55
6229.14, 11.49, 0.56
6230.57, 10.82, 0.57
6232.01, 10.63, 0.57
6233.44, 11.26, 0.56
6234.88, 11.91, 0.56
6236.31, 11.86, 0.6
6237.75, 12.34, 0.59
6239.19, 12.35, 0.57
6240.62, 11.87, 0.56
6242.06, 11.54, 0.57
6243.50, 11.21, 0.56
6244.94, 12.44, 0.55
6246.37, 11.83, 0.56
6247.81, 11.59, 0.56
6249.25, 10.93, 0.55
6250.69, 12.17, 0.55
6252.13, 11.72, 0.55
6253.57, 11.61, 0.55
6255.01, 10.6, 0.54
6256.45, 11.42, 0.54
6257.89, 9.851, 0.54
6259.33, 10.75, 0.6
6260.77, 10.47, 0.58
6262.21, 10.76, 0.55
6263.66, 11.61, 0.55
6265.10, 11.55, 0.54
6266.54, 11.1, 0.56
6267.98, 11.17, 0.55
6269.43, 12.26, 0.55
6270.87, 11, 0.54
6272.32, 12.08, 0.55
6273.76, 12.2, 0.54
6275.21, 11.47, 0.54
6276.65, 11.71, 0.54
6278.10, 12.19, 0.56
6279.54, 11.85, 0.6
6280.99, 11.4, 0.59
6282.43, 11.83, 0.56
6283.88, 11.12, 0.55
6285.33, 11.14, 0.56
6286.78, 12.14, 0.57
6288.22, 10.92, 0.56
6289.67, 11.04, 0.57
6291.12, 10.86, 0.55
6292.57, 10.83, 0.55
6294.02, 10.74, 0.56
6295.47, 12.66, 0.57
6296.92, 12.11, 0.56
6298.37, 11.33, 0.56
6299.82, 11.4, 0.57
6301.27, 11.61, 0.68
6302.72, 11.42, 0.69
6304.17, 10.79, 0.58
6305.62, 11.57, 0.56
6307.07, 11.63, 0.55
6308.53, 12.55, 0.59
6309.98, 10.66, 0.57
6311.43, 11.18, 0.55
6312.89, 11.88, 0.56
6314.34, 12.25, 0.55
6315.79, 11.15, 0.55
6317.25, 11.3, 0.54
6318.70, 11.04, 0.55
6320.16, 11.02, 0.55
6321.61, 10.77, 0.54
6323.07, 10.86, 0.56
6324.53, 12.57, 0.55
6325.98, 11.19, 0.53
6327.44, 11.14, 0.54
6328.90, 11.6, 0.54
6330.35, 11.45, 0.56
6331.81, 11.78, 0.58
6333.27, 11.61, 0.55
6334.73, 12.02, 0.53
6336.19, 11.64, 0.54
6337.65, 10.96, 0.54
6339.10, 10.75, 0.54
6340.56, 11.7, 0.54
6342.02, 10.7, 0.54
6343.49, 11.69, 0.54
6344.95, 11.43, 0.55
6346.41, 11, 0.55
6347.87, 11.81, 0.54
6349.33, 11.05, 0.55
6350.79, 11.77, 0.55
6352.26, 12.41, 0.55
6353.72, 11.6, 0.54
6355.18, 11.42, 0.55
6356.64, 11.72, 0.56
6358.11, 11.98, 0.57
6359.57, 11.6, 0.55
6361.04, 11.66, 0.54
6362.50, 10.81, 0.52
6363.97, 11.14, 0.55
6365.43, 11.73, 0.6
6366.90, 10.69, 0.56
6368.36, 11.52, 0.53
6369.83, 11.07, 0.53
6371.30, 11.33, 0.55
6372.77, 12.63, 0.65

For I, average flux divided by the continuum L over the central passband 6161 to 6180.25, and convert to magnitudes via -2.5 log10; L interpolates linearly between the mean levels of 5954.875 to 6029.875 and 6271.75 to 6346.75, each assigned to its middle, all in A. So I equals 0.07 mag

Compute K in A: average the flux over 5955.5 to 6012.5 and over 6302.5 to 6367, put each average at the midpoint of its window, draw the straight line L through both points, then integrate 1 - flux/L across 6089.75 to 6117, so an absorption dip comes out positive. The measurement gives 0.33 A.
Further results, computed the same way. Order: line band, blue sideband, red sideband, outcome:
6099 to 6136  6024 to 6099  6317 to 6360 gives 1.0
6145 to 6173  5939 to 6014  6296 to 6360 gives 0.9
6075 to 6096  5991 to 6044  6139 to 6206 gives -0.1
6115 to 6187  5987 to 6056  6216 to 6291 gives 1.1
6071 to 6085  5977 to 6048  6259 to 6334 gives 0.2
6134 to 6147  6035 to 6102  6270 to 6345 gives 0.5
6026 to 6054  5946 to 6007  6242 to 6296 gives -0.4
